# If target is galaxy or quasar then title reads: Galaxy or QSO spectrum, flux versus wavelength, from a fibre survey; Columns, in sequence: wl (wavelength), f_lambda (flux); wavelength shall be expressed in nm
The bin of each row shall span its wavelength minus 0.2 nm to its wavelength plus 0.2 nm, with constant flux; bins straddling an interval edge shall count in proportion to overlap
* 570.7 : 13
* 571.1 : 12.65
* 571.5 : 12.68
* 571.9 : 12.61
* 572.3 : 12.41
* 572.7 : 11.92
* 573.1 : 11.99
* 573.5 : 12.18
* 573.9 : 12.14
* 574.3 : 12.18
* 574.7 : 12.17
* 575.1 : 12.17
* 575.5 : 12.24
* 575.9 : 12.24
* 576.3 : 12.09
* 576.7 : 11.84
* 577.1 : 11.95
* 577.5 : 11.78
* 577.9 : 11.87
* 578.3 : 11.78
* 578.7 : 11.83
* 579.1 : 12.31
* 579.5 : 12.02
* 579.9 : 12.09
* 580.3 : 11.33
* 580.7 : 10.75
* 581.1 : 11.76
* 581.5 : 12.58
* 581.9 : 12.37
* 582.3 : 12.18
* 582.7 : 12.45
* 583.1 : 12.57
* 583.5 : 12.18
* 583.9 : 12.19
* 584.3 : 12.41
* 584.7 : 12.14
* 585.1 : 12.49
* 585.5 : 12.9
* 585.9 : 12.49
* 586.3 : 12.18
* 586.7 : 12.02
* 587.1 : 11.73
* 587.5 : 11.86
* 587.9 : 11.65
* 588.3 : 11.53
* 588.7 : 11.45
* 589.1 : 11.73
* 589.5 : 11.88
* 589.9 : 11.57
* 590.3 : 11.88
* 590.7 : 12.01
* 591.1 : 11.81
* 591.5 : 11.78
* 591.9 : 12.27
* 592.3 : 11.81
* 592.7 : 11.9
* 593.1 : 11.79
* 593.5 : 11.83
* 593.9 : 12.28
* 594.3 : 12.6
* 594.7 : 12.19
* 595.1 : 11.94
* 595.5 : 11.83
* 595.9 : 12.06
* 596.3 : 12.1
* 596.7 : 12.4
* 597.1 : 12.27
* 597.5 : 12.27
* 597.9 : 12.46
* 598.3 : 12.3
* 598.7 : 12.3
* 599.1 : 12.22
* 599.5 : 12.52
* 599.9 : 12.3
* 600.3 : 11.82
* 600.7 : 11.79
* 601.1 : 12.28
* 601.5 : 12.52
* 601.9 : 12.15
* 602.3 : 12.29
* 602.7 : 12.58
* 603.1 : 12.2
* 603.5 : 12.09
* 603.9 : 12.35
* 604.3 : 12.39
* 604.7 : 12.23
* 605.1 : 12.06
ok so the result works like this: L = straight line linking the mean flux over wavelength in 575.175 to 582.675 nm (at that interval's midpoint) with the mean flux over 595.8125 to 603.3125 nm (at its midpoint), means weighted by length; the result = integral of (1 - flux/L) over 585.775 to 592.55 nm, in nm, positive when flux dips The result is 0.141 nm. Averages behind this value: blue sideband 12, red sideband 12.3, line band 11.9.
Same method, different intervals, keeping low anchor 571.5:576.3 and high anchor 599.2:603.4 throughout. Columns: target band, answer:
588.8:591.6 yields 0.10 nm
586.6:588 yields 0.05 nm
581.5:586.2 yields -0.07 nm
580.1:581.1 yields 0.09 nm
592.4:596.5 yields 0.06 nm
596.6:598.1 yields -0.01 nm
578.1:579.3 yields 0.02 nm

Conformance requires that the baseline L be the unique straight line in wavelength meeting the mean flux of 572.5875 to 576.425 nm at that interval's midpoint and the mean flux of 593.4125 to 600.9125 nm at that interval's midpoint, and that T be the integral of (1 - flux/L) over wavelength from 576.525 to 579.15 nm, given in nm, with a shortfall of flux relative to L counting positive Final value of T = 0.06 nm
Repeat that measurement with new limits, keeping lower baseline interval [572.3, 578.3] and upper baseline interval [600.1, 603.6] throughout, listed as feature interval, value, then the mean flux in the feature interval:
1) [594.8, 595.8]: 0.02 nm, 11.9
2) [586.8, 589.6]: 0.10 nm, 11.7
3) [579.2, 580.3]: 0.01 nm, 11.9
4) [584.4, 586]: -0.05 nm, 12.5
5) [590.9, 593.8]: 0.06 nm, 11.9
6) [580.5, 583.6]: 0.00 nm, 12.1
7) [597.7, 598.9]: -0.02 nm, 12.4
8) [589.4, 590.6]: 0.03 nm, 11.8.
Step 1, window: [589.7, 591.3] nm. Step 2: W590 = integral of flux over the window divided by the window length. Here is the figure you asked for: 11.8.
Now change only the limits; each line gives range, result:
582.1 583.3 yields 12.4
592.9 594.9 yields 12.1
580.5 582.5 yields 11.9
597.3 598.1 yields 12.4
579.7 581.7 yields 11.7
